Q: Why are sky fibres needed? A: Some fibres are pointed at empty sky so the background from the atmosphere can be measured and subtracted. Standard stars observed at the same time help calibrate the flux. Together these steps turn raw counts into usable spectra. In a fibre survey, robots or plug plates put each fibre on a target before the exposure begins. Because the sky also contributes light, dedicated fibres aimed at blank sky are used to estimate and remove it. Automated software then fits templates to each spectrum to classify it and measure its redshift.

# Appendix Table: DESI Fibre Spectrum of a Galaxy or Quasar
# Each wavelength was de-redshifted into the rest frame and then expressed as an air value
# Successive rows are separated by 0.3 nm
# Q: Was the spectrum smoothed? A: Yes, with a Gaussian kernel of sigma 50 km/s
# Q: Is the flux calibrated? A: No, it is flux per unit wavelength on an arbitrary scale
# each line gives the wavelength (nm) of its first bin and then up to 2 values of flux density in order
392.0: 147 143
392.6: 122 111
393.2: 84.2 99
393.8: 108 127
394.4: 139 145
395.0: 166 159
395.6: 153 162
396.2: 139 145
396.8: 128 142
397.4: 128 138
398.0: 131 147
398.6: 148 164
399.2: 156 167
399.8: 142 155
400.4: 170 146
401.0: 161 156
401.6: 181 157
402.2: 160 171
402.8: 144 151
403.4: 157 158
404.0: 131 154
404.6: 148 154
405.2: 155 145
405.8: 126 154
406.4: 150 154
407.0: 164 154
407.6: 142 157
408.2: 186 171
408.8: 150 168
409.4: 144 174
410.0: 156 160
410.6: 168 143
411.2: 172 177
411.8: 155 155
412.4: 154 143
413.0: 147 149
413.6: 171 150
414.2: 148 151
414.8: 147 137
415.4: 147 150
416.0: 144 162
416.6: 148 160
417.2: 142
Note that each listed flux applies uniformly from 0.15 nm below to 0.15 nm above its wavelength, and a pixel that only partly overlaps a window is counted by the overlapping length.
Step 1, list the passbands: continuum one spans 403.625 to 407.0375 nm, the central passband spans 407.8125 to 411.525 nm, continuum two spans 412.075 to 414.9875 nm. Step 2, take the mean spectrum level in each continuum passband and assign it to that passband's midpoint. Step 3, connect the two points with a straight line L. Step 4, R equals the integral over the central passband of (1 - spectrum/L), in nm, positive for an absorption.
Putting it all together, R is -0.33 nm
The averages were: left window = 149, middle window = 163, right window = 151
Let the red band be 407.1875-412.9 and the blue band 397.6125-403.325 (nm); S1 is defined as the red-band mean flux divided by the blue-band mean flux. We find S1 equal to 1.0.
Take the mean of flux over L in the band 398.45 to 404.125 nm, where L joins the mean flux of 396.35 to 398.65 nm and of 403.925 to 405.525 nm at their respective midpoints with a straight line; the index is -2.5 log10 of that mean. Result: -0.09 mag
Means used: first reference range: 138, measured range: 157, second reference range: 149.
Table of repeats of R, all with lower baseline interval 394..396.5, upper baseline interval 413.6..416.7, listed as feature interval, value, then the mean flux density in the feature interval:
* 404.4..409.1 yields -0.16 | 154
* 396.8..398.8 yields 0.14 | 139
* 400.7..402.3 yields -0.13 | 162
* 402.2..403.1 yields -0.05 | 157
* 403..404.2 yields 0.00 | 149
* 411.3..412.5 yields -0.09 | 161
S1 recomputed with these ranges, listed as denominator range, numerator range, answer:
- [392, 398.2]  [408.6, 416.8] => 1.15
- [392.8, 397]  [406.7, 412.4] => 1.20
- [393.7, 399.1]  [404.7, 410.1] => 1.09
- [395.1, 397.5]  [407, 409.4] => 1.10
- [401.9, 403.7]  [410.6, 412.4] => 1.02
